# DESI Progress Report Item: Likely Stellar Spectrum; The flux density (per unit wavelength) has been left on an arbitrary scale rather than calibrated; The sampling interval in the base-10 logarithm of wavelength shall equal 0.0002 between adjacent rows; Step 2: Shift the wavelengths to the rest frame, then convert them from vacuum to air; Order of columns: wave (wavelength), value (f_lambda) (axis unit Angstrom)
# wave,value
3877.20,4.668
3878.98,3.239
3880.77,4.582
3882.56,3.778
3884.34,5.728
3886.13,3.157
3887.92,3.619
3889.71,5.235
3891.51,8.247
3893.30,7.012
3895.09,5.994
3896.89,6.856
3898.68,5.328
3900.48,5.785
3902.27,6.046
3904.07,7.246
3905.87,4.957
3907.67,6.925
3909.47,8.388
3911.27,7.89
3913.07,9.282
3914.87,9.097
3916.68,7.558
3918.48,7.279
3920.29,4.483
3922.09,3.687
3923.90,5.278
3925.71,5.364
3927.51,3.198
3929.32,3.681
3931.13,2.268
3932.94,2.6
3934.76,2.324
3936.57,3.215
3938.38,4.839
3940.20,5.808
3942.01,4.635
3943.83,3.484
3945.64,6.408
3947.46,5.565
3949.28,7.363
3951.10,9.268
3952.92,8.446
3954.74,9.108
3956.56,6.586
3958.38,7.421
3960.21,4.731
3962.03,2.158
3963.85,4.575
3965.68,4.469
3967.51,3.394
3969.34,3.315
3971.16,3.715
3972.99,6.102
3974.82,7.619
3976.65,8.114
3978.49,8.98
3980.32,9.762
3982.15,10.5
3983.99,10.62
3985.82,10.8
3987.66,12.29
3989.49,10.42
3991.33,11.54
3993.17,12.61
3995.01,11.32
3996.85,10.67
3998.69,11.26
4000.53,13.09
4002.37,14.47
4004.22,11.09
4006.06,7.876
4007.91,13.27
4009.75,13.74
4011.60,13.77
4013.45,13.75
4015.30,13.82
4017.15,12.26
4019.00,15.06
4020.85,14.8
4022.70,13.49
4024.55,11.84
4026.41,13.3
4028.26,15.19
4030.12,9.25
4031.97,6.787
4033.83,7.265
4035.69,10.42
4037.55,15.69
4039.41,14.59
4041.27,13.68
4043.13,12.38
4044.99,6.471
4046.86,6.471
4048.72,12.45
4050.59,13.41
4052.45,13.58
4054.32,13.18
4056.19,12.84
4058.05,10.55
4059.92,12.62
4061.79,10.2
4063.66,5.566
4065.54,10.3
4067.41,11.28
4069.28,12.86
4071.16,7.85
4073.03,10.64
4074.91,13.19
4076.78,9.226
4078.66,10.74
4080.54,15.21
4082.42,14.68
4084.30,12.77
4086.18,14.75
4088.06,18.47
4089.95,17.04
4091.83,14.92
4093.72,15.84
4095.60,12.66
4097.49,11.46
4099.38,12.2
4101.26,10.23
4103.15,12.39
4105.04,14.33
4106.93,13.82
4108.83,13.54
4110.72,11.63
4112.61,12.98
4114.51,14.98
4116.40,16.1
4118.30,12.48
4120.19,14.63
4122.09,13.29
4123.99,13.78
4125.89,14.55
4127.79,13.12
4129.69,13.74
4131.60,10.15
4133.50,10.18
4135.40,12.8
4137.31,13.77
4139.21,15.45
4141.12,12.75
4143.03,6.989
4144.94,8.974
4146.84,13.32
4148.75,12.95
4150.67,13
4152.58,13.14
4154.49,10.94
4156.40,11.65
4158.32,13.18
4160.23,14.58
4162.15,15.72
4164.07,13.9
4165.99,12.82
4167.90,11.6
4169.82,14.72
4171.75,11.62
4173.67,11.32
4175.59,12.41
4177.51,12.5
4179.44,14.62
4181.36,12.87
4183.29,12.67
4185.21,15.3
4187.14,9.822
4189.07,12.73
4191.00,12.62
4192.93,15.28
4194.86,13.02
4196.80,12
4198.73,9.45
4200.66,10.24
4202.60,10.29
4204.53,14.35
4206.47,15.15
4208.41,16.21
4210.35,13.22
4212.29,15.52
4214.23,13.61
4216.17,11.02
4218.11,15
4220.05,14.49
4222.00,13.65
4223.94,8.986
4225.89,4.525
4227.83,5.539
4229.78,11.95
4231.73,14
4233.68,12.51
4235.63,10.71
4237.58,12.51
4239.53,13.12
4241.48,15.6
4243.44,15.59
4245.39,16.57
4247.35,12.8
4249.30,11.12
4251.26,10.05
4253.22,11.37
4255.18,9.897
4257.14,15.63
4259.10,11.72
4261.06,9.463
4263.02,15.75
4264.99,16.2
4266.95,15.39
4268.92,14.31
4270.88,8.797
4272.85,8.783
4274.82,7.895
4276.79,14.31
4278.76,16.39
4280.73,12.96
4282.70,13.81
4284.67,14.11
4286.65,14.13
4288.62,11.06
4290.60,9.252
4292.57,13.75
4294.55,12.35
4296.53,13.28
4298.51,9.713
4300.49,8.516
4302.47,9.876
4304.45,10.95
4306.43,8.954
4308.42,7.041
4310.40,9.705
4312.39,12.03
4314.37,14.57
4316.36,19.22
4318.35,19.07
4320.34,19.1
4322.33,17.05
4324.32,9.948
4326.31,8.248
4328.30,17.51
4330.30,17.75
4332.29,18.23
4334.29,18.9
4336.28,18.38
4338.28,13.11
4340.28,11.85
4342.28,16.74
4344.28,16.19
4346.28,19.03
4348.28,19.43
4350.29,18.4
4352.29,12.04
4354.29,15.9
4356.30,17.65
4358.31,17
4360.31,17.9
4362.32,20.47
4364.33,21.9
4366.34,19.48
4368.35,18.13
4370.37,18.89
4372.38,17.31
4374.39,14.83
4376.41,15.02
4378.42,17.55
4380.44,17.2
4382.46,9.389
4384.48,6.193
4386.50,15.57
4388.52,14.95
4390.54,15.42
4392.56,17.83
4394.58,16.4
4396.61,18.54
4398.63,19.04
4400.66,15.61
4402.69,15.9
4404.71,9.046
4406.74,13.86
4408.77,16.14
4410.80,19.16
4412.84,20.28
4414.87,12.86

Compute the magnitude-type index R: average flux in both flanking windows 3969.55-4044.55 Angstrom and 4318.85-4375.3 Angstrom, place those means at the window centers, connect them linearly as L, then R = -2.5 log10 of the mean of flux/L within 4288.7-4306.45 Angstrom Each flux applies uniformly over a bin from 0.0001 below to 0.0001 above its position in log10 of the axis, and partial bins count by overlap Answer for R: 0.425 mag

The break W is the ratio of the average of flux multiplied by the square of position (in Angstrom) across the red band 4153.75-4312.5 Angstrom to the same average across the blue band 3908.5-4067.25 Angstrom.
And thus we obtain 1.5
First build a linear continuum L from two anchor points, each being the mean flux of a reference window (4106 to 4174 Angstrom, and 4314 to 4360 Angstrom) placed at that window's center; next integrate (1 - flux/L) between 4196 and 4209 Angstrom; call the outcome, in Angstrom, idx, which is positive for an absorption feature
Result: 1.5 Angstrom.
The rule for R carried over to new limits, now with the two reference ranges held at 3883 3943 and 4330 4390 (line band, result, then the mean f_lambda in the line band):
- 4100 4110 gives -0.24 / 12.8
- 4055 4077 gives -0.15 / 10.7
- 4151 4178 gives -0.11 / 12.9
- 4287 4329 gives 0.22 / 12.4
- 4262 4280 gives 0.10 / 13.1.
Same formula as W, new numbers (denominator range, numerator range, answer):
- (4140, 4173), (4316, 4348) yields 1.42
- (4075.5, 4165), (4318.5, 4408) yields 1.37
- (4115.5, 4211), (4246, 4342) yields 1.08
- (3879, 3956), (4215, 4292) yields 2.55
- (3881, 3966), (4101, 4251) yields 2.55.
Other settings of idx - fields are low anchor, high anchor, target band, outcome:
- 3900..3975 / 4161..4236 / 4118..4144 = -4.8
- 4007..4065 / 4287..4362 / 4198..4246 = 3.5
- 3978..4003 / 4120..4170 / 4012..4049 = -0.9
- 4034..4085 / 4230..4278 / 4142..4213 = -2.9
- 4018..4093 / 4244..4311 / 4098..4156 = -3.0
